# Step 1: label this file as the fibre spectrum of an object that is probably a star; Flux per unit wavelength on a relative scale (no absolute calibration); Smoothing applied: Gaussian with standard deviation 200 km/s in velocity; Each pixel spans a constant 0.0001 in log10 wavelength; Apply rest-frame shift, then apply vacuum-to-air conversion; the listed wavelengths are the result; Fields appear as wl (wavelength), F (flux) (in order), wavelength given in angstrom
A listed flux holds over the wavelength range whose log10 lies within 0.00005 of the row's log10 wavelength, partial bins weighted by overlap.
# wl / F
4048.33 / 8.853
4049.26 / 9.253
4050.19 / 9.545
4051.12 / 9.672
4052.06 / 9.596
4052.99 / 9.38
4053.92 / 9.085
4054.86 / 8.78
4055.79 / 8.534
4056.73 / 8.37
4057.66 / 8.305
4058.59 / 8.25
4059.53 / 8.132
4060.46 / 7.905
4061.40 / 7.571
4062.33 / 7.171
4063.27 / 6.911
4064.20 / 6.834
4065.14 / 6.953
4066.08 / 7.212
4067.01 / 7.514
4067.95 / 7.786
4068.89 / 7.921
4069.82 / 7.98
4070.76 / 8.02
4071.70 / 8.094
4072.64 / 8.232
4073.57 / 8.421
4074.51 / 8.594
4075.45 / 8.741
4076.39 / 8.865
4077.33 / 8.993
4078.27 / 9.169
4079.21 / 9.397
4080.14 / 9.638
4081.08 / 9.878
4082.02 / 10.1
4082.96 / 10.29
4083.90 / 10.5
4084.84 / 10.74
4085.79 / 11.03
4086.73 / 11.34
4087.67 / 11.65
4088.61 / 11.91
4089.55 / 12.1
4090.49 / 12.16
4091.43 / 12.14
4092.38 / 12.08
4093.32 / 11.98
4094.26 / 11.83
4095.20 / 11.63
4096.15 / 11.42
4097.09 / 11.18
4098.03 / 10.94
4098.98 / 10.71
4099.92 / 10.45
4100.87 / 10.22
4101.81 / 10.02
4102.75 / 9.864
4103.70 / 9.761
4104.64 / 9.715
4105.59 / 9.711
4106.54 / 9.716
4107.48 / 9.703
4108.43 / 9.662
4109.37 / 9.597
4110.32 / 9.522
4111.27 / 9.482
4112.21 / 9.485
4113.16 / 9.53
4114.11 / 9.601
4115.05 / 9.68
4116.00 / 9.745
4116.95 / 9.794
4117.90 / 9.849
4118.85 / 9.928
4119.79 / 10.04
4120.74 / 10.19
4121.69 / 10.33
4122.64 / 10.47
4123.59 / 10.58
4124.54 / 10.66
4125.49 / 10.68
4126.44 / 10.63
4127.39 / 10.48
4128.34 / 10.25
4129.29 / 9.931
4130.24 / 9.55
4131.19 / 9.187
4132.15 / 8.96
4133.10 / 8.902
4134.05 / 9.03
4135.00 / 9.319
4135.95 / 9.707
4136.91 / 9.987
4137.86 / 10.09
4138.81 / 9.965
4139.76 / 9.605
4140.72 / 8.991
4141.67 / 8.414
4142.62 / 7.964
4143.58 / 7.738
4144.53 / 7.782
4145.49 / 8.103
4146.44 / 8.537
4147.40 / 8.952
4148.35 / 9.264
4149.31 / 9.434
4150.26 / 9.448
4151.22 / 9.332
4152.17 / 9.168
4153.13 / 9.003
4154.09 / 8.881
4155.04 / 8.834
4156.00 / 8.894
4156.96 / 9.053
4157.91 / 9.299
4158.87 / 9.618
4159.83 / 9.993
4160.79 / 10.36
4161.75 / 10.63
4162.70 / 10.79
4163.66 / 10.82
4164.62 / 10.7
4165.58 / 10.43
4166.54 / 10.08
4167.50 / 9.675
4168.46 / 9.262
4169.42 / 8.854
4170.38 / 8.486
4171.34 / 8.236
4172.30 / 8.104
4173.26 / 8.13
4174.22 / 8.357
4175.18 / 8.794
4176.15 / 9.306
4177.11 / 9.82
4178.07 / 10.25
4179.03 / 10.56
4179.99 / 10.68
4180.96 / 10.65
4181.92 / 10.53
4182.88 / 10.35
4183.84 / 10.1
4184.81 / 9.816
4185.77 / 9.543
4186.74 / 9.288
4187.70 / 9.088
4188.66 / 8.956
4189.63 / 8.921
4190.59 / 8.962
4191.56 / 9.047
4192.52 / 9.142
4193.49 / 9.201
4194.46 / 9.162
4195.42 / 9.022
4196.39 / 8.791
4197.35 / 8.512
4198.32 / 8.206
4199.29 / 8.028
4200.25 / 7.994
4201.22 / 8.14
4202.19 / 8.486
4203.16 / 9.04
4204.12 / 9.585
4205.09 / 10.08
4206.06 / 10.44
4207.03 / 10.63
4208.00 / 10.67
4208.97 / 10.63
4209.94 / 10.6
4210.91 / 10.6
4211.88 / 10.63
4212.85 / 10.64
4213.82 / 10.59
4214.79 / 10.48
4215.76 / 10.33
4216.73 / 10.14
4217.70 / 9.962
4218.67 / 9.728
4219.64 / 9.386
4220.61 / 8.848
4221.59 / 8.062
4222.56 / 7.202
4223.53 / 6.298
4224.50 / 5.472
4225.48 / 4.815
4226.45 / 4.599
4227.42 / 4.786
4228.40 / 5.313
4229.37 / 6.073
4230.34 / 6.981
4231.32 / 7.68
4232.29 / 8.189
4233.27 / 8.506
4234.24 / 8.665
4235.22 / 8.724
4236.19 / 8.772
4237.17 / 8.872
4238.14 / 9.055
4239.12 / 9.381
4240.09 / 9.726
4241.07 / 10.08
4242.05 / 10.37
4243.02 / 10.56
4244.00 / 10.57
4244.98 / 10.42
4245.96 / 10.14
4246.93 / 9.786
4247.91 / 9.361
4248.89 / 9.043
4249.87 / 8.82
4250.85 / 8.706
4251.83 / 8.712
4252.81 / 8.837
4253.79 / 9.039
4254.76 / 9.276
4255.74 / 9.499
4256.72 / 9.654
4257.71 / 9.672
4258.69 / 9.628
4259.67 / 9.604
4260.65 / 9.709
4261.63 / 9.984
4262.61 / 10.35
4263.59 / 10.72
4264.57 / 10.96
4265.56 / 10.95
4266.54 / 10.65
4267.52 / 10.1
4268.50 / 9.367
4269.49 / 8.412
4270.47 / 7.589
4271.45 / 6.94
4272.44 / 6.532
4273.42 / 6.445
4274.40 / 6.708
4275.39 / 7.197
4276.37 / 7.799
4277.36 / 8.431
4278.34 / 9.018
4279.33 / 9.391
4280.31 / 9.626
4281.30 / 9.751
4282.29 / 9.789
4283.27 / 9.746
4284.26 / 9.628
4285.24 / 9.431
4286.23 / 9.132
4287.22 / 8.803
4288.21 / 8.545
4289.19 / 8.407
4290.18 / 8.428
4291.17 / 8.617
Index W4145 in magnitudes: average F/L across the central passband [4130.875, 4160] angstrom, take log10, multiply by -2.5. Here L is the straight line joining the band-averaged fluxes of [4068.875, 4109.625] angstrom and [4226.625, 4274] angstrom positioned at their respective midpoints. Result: 0.08 mag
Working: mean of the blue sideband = 10.2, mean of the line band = 9.07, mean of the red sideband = 8.95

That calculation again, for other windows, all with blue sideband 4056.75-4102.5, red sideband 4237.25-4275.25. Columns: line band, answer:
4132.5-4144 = 0.04 mag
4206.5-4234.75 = 0.11 mag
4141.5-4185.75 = 0.01 mag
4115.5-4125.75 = -0.08 mag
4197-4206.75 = 0.06 mag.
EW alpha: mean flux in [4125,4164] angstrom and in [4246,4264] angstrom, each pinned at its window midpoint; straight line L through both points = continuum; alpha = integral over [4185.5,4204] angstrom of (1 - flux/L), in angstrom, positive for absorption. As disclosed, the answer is 1.2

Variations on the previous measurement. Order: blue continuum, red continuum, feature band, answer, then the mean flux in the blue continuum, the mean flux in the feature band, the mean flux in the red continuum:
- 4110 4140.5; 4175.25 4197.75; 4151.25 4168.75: -0.1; 9.84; 9.75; 9.54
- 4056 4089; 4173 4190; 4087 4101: -4.0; 8.8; 11.5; 9.64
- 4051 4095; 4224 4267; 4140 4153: 0.6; 9.29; 8.72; 8.88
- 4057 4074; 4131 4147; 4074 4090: -4.3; 7.74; 10.2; 8.95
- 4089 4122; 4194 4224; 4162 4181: 0.3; 10.4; 9.59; 9.39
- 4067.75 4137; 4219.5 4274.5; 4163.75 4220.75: -2.4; 10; 9.55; 8.65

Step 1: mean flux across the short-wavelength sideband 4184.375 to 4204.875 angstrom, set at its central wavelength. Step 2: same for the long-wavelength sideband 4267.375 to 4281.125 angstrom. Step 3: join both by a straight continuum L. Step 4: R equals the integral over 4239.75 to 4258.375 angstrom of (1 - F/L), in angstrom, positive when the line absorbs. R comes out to -2.7 angstrom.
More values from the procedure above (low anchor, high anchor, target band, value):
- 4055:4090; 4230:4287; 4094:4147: -4.9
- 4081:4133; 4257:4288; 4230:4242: 0.7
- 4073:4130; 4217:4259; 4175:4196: -0.9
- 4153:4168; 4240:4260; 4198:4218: -0.2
